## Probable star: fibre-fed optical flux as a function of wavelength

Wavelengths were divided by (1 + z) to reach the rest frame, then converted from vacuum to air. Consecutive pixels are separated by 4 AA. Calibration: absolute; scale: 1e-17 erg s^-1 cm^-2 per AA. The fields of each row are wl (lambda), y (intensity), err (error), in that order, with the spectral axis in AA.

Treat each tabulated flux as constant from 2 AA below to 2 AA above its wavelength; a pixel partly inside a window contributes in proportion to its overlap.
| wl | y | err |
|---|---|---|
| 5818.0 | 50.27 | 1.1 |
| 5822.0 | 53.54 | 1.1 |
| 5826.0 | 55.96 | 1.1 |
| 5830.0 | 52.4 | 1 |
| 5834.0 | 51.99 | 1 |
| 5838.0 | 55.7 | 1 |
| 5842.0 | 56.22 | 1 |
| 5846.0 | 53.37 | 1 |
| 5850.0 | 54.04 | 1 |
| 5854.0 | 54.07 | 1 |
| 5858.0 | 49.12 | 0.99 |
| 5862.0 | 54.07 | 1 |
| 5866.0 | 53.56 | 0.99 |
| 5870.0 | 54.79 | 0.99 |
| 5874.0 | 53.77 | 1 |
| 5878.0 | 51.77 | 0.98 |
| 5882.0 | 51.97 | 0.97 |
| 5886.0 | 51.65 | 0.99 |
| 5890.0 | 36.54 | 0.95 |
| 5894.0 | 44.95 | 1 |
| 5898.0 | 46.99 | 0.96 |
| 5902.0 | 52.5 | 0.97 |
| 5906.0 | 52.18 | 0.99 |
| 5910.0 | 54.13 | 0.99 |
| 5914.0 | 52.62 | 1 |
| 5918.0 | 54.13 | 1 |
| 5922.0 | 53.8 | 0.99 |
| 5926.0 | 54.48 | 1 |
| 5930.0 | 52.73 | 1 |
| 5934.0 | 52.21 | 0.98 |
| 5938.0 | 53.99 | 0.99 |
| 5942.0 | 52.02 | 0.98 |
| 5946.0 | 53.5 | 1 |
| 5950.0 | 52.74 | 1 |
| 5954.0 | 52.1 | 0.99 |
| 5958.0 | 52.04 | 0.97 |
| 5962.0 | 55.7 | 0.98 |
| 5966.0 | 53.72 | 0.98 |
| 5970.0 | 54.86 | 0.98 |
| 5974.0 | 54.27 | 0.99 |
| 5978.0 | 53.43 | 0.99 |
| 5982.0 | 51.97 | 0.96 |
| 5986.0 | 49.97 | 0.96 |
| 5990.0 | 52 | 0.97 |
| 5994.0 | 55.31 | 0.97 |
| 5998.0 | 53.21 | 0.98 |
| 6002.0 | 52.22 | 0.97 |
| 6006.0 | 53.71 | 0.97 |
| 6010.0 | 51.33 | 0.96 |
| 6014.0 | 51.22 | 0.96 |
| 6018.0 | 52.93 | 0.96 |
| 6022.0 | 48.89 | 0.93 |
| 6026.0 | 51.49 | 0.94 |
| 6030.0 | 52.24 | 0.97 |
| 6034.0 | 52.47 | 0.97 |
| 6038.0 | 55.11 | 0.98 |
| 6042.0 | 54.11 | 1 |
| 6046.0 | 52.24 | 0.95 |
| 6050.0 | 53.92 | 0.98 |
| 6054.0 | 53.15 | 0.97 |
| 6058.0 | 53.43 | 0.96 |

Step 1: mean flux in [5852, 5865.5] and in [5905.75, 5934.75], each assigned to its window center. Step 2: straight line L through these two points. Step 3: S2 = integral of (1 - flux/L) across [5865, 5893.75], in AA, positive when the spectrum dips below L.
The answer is 1.5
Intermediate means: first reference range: 52.5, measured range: 50.1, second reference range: 53.4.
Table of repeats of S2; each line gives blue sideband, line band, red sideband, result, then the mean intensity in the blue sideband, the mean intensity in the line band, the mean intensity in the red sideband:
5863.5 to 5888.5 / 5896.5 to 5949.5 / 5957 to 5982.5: 0.5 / 52.6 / 52.8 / 53.9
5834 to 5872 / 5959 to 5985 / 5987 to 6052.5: -0.4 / 53.8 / 53.8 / 52.6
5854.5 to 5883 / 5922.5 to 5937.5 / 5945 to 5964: -0.1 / 52.8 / 53.3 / 53.2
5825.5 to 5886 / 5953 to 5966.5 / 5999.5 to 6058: -0.1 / 53.4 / 53.4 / 52.5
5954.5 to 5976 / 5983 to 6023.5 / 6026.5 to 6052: 1.1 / 54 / 52.1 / 53.2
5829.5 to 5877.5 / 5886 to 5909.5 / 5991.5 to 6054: 2.6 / 53.6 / 47.5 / 52.7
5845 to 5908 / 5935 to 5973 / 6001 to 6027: -1.5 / 50.9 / 53.4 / 51.7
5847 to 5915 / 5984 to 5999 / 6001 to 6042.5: -0.2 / 51.1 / 52.6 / 52.3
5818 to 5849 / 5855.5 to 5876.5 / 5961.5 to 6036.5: 0.2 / 53.9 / 53.1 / 52.6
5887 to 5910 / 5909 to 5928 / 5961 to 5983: -1.8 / 47.5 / 53.8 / 54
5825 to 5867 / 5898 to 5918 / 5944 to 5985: 0.4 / 53.6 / 52.4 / 53.3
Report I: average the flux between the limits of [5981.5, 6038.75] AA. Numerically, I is 52.2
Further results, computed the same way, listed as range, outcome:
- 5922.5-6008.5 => 53.2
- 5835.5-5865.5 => 53.8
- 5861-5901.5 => 50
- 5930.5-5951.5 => 52.9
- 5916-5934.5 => 53.6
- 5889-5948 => 51.4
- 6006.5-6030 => 51.4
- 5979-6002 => 52.5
